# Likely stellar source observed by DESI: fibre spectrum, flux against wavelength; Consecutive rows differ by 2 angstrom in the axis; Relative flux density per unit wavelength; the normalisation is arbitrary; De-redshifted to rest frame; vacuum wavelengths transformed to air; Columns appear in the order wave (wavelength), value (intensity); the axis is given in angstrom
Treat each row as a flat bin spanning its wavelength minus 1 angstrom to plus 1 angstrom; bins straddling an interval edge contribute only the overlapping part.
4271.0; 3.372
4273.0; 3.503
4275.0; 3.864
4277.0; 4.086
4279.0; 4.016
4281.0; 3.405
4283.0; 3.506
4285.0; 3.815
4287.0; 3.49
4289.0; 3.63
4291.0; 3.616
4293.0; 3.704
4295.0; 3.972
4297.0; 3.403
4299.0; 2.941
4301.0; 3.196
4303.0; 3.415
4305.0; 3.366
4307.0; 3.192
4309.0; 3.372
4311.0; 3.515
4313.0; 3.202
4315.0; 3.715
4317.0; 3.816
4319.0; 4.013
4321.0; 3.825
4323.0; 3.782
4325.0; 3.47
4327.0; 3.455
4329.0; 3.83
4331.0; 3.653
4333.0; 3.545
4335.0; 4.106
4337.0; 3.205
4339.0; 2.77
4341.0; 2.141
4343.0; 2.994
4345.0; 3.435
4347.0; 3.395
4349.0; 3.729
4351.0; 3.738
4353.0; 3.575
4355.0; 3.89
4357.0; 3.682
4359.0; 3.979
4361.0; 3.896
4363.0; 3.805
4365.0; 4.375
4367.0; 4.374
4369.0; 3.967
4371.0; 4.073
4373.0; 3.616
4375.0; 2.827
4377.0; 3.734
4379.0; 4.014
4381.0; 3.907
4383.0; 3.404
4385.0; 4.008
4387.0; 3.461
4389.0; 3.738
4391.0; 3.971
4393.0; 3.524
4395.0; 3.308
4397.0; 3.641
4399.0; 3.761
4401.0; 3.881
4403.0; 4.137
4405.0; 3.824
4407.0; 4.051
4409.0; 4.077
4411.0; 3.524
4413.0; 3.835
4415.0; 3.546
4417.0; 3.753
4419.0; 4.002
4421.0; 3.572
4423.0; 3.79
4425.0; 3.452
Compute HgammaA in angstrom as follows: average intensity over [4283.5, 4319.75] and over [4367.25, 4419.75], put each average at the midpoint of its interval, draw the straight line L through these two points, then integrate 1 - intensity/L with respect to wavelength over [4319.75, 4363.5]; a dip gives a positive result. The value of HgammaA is 1.0 angstrom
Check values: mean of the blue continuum 3.52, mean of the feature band 3.54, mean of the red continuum 3.76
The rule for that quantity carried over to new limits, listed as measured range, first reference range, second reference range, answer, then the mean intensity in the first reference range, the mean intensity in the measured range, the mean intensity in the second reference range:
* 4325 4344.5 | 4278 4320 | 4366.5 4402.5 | 1.64 angstrom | 3.54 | 3.31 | 3.73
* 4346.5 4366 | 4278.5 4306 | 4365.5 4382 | -0.26 angstrom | 3.53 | 3.82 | 3.83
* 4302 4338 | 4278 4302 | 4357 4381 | 0.93 angstrom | 3.56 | 3.58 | 3.87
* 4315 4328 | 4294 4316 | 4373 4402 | -1.07 angstrom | 3.39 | 3.73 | 3.65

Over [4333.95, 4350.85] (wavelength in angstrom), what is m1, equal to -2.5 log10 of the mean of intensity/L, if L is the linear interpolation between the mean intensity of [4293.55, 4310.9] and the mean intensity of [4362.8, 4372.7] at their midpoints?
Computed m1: 0.18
